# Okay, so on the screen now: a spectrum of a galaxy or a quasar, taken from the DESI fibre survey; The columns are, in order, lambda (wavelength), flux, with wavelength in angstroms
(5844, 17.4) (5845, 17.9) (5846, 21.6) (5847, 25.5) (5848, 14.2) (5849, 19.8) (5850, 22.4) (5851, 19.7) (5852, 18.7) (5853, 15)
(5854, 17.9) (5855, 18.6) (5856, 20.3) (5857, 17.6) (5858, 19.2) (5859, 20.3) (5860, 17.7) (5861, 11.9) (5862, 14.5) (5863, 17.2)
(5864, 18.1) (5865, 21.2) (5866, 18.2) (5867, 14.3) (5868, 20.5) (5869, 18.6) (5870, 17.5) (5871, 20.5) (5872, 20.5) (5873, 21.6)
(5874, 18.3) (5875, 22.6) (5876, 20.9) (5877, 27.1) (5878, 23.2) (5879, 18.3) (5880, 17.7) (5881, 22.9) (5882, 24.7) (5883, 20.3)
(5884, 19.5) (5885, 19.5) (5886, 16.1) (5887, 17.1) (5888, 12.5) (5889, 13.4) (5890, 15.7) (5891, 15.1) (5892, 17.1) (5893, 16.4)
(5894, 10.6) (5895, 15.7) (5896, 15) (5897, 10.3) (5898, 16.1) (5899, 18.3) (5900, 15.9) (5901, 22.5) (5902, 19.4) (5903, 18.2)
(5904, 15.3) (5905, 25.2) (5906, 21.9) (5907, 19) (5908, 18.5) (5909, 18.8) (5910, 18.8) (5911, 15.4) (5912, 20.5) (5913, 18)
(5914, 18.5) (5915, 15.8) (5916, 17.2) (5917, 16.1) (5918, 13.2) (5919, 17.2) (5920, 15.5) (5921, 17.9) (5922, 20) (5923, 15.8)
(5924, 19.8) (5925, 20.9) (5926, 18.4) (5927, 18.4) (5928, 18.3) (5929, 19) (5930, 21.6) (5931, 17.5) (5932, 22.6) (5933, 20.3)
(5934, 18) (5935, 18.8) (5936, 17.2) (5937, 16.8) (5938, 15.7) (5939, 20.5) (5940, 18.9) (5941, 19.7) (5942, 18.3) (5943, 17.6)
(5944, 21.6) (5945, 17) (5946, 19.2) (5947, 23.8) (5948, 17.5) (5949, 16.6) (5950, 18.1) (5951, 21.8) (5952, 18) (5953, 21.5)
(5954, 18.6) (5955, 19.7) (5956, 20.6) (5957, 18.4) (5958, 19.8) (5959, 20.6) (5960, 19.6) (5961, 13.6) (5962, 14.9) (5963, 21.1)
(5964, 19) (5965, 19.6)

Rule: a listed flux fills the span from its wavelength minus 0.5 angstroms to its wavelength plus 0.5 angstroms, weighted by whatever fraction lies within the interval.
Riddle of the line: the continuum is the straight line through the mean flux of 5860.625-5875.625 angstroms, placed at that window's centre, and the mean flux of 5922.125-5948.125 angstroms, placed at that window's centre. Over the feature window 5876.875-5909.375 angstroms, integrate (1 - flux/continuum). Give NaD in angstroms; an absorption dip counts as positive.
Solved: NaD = 1.1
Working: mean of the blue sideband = 18.4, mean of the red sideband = 19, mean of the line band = 18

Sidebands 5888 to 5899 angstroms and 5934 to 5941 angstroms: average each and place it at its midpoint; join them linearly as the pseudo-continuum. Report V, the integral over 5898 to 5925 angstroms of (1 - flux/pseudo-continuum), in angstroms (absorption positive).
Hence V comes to -3.7 angstroms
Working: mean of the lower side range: 14.6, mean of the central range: 18.2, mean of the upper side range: 18.1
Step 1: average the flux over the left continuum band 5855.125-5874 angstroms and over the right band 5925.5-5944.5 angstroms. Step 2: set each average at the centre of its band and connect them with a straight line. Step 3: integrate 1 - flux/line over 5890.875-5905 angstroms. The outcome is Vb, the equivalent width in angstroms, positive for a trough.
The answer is 1.6 angstroms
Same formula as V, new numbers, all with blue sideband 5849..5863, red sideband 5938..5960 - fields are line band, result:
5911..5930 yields 1.1 angstroms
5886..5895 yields 1.8 angstroms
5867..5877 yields -1.1 angstroms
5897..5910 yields 0.0 angstroms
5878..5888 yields -0.5 angstroms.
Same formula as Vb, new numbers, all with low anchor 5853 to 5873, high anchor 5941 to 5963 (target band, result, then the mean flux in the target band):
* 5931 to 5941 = 0.0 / 18.7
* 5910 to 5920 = 0.9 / 16.9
